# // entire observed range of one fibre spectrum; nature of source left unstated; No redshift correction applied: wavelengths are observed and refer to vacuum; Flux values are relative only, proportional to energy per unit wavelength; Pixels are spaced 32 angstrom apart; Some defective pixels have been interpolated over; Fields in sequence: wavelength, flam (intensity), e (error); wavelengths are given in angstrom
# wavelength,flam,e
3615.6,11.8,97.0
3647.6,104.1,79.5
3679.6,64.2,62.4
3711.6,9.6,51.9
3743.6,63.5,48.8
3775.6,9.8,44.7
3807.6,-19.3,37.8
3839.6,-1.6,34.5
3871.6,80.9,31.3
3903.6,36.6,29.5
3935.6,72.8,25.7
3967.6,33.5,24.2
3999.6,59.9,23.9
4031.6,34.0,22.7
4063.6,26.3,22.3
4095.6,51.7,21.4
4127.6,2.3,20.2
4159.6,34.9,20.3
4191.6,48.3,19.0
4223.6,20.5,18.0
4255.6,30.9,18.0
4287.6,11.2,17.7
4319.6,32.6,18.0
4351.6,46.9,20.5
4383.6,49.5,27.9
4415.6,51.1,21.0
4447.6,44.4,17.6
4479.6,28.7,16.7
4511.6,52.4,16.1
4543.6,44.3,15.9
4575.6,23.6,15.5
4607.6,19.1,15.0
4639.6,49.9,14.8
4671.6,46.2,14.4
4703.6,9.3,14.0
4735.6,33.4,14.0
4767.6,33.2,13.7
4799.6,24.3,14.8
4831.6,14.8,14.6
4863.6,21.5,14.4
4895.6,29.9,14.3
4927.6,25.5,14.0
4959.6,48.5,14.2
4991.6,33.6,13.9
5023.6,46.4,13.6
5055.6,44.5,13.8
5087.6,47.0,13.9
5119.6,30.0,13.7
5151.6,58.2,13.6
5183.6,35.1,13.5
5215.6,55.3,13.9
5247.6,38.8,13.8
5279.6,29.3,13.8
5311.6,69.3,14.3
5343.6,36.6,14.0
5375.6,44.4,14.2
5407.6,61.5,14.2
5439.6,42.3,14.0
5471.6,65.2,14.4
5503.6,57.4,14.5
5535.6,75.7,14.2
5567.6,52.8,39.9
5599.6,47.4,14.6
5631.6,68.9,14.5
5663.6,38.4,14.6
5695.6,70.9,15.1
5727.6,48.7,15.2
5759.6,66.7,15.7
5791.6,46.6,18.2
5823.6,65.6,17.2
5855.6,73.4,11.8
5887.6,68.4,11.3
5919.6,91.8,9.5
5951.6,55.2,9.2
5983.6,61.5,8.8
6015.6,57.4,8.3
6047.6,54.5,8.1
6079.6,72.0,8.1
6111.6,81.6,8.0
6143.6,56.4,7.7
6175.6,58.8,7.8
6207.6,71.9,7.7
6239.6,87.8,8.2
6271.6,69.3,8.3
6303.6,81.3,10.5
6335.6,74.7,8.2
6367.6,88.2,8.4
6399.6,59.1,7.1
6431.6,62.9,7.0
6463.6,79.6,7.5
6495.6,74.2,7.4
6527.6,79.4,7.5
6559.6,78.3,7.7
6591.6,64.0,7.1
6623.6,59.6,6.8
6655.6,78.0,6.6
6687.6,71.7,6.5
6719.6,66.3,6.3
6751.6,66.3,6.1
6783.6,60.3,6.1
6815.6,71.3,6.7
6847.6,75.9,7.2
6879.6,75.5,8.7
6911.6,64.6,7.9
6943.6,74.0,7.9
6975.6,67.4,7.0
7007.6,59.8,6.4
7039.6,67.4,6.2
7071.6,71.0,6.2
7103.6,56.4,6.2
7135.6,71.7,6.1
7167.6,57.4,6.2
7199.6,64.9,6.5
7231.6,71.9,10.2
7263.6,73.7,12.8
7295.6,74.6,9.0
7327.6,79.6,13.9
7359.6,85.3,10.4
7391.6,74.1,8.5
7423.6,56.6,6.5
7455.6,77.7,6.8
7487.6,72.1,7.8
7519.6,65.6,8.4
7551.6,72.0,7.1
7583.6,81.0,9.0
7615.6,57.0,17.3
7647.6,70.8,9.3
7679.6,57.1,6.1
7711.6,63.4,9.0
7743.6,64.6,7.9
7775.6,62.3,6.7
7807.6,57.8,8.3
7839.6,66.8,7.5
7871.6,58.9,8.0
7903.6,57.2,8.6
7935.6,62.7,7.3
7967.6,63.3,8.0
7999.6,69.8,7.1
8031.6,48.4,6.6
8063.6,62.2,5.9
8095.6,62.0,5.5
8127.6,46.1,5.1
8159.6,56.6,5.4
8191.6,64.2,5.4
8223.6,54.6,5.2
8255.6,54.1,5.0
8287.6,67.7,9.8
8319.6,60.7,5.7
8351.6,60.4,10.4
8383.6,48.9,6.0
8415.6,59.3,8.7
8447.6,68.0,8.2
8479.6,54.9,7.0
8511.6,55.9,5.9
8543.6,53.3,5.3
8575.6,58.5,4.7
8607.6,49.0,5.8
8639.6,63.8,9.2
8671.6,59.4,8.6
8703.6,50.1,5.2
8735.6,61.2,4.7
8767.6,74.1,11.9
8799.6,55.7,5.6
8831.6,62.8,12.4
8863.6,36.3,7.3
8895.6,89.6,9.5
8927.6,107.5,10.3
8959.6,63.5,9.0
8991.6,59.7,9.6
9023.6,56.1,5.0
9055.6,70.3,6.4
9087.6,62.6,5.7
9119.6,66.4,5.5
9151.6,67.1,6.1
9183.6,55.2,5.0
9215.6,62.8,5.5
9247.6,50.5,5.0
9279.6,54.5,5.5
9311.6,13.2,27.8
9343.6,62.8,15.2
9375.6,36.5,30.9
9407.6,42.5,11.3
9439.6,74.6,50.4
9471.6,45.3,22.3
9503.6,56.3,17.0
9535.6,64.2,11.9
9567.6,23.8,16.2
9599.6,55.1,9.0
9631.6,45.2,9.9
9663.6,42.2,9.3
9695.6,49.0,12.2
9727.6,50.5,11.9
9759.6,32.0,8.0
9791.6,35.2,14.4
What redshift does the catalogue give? 0.358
